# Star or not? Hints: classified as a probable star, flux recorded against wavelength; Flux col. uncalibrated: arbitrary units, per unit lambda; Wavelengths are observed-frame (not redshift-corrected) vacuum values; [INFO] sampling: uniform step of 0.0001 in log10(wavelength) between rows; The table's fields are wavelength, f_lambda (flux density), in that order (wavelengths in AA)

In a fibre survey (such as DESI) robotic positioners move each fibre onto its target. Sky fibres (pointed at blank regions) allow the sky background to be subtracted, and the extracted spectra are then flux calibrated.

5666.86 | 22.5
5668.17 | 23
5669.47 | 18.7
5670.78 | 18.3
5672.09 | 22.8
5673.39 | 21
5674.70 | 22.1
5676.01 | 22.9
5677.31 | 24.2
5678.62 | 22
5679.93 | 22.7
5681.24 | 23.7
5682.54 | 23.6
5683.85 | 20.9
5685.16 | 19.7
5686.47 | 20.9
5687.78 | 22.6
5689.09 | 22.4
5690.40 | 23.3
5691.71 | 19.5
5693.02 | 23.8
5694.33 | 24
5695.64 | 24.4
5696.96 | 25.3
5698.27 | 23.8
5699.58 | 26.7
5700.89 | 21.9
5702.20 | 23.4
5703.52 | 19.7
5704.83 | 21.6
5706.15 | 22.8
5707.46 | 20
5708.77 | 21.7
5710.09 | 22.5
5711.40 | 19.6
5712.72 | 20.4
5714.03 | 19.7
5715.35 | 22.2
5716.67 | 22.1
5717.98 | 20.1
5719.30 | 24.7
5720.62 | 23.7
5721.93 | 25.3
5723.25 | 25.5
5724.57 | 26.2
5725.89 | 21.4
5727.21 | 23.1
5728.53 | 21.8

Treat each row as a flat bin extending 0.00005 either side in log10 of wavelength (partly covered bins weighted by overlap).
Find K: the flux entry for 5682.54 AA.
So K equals 23.6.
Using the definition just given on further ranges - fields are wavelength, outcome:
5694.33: 24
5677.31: 24.2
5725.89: 21.4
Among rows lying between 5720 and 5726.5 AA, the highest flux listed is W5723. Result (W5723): 26.2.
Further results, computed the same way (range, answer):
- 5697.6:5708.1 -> 26.7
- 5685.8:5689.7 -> 22.6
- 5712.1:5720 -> 24.7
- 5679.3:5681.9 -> 23.7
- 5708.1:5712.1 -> 22.5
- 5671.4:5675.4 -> 22.8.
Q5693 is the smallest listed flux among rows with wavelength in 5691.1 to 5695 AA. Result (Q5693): 19.5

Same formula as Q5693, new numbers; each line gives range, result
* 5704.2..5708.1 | 20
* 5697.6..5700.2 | 23.8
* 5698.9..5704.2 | 19.7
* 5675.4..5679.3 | 22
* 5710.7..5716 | 19.6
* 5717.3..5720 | 20.1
